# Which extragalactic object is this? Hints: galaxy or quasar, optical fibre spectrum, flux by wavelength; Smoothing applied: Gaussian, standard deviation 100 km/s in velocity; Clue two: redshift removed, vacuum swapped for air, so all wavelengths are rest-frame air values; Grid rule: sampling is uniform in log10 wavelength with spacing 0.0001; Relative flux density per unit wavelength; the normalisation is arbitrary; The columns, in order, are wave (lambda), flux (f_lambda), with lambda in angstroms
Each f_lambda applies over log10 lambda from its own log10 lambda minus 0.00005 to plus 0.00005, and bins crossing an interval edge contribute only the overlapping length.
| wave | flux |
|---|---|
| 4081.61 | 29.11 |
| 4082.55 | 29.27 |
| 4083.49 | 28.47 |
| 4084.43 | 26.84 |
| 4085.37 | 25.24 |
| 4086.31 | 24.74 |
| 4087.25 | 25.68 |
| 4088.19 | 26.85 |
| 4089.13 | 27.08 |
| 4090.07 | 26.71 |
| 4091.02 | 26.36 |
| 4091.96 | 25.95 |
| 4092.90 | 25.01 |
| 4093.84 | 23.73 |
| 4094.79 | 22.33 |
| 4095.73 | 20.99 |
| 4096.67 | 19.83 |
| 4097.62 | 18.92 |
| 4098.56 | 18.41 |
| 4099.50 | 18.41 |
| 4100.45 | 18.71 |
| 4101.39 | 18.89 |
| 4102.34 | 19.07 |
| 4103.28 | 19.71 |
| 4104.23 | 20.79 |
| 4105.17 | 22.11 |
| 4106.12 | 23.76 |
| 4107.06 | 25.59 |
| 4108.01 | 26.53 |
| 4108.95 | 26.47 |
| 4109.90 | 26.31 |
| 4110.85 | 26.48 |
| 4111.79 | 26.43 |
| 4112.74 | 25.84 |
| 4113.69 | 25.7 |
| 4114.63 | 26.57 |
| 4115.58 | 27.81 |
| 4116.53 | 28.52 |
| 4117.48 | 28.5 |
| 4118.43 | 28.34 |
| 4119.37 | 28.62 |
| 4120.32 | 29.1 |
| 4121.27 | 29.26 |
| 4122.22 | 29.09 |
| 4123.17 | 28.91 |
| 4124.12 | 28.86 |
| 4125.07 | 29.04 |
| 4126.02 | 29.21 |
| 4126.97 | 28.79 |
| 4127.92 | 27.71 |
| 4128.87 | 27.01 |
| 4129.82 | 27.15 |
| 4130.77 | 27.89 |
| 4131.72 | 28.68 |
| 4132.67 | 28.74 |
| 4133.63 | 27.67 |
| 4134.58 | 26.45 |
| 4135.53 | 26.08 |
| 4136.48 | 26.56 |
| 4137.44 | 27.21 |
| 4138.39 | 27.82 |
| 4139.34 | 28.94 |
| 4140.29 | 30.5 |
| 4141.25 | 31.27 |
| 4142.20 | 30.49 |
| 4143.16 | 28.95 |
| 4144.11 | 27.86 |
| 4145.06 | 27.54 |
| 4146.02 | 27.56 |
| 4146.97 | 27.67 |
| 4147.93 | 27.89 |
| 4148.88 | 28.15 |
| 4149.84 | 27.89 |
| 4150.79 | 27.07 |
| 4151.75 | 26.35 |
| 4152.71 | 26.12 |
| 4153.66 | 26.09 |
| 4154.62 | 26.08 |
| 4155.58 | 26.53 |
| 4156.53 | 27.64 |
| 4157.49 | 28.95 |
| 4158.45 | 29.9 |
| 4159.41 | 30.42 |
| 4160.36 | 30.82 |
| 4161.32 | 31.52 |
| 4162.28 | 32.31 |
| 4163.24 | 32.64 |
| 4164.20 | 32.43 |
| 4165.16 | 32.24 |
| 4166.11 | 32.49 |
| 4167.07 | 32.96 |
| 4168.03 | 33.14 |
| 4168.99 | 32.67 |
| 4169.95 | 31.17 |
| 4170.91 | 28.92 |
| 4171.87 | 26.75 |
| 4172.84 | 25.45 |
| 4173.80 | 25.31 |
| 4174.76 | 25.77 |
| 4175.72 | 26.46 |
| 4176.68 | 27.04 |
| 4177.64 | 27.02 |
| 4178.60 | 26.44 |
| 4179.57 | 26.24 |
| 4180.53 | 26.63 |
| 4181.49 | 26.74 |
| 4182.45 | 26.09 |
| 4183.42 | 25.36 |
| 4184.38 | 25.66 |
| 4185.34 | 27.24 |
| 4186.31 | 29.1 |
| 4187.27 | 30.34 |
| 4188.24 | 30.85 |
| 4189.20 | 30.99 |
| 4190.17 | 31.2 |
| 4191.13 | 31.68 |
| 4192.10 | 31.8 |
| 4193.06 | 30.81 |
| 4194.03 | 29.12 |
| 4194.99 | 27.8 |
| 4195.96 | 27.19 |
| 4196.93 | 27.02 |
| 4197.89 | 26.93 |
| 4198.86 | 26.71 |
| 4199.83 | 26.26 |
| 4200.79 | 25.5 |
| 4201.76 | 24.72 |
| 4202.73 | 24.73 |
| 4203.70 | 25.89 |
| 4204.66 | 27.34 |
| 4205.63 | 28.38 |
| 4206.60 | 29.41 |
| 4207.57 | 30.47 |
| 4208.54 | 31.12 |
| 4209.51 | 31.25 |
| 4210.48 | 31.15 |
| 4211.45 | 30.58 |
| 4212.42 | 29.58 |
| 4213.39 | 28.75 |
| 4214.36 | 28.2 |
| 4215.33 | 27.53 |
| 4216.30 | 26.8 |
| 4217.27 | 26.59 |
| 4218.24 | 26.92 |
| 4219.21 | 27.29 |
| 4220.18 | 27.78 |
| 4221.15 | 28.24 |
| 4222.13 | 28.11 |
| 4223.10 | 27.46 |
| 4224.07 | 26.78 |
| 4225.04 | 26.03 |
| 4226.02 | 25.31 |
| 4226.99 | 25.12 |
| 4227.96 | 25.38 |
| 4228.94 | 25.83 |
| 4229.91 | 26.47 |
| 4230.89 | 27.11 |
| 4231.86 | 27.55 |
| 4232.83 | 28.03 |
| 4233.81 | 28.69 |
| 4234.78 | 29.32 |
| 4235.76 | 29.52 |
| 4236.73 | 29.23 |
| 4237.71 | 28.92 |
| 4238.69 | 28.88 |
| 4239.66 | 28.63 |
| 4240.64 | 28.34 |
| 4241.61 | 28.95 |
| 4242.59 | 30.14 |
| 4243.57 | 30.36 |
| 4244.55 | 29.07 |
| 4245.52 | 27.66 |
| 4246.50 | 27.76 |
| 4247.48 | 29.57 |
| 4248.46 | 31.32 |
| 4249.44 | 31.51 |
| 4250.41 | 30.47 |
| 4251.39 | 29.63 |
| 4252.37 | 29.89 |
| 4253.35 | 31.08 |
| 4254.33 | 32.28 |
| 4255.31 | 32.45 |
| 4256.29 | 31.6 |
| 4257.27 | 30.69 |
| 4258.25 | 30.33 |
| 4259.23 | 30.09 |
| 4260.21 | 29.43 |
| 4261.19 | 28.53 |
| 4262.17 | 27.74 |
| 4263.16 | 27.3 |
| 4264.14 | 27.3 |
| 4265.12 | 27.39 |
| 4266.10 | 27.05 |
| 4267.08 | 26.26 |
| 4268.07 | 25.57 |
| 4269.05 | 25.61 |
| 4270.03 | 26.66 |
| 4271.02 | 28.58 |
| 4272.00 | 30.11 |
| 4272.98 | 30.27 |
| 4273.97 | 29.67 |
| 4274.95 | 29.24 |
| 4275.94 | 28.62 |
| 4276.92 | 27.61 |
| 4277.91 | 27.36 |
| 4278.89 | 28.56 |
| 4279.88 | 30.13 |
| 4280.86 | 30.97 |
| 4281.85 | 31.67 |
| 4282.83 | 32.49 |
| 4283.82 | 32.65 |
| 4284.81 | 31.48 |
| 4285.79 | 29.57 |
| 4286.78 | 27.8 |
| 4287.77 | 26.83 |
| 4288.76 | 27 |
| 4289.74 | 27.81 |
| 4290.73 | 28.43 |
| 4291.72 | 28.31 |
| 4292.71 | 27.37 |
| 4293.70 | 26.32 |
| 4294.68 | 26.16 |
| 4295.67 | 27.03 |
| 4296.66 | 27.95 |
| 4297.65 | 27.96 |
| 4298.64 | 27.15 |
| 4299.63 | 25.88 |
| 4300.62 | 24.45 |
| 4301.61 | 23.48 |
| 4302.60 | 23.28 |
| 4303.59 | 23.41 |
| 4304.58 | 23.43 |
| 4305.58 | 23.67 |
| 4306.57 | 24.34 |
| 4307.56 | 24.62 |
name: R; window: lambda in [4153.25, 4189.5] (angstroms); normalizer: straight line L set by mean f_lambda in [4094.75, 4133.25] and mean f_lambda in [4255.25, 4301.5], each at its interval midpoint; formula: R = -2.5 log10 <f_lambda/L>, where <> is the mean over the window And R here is -0.09 mag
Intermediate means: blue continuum 25.4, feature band 28.8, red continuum 28.4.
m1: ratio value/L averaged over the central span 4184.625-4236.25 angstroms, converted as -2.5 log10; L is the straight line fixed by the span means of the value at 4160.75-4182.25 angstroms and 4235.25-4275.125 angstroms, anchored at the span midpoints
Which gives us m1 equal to 0.04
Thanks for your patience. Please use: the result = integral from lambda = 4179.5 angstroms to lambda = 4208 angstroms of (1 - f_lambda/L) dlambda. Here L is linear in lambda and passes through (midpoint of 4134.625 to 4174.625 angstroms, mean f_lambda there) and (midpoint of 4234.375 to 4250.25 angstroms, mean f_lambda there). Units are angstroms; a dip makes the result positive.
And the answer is 1.1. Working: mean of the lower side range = 28.9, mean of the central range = 28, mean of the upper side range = 29.3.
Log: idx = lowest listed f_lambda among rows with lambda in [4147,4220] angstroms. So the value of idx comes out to 24.72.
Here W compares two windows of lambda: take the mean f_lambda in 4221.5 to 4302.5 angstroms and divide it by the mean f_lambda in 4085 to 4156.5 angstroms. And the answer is 1.09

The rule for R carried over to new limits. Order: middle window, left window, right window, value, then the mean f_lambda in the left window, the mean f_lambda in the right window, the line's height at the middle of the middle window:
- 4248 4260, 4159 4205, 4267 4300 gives -0.089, 28.6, 28.4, 28.5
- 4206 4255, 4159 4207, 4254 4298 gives 0.001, 28.6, 28.7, 28.7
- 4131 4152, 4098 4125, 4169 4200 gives -0.071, 25.1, 28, 26.3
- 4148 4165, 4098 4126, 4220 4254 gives -0.098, 25.3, 28.4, 26.4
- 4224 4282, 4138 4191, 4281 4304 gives -0.027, 28.7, 27.7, 28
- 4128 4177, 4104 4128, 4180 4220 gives -0.040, 27.2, 28.2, 27.6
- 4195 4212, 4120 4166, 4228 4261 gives 0.044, 28.6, 29.4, 29.1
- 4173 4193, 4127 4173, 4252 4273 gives 0.036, 28.9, 28.9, 28.9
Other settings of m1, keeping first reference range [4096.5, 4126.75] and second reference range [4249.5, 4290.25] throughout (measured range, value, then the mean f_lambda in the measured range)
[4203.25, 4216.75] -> -0.05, 29.1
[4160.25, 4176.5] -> -0.14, 30.1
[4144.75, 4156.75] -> -0.04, 27.1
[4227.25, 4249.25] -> 0.00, 28.5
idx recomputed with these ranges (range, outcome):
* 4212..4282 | 25.12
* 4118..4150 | 26.08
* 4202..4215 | 24.73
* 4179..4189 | 25.36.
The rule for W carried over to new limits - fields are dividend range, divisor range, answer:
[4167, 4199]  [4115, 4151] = 1.00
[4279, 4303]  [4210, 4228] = 1.01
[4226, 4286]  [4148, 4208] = 1.02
